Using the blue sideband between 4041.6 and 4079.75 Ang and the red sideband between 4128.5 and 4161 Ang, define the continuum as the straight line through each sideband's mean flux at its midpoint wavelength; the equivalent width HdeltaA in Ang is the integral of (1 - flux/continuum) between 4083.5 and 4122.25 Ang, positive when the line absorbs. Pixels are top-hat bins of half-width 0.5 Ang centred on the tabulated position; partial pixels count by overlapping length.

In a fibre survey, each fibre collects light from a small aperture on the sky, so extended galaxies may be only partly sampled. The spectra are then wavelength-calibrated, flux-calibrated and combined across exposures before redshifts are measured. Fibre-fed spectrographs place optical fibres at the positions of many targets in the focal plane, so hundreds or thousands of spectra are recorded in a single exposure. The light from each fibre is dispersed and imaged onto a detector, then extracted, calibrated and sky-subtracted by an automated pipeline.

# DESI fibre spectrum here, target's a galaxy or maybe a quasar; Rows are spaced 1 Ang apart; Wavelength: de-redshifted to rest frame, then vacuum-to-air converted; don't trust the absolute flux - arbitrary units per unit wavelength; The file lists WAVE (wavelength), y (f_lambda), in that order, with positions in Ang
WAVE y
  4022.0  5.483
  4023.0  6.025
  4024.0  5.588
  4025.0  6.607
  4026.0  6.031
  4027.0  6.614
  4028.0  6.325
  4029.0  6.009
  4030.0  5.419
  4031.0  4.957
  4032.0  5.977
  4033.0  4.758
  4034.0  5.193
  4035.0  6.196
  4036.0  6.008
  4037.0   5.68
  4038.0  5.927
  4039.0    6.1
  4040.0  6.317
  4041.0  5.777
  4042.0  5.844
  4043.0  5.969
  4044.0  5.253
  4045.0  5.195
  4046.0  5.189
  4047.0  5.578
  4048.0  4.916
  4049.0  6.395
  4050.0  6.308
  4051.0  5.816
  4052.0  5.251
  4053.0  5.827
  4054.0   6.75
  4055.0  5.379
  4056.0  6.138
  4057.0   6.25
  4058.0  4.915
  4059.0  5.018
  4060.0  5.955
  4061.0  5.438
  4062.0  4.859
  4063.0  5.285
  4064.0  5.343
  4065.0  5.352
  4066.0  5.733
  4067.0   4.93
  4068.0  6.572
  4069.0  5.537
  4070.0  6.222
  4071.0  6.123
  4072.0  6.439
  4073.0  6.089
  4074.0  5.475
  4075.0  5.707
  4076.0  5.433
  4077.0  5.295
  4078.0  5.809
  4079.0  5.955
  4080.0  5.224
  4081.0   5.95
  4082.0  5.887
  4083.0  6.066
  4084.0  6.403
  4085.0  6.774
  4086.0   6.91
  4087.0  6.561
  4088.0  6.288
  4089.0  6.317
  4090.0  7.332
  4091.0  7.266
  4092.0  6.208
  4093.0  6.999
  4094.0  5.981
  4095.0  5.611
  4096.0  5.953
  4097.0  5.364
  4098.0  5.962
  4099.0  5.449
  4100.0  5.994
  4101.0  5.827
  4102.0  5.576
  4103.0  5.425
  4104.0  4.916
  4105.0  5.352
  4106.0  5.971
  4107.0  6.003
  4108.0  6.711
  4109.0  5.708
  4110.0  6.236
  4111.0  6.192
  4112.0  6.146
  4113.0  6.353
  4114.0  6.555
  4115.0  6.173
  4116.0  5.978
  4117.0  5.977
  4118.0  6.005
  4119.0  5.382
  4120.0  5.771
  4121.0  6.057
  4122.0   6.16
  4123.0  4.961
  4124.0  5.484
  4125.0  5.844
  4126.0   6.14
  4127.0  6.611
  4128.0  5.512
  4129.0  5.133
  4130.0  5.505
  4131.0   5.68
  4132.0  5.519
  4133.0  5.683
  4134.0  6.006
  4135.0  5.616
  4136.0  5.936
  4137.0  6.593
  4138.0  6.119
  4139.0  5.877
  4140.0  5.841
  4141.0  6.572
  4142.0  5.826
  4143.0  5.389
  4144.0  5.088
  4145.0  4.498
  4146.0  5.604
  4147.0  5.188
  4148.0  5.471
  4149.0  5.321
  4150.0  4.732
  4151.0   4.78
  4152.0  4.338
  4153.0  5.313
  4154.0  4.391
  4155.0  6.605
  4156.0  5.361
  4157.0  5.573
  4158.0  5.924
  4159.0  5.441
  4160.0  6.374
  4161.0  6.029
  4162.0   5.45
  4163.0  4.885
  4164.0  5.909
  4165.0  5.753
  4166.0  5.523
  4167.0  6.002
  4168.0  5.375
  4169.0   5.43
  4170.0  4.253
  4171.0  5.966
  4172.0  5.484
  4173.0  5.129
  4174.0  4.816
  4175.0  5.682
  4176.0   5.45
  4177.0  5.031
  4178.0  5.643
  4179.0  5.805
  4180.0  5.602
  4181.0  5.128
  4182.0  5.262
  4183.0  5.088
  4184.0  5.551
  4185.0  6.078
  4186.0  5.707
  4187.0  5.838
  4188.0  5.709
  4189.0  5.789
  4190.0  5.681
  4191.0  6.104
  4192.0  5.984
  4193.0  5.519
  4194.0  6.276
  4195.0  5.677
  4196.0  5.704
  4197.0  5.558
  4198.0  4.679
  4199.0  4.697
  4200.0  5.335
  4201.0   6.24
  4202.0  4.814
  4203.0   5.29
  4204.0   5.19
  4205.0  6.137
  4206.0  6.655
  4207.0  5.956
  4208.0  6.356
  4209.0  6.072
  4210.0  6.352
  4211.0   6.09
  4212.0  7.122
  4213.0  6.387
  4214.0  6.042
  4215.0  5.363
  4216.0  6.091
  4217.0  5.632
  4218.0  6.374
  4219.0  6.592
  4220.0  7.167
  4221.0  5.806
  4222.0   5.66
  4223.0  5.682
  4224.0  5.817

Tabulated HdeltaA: -3.4 Ang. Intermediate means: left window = 5.67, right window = 5.55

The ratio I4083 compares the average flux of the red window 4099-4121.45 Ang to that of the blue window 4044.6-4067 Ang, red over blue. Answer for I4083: 1.06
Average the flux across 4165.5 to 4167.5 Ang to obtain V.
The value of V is 5.76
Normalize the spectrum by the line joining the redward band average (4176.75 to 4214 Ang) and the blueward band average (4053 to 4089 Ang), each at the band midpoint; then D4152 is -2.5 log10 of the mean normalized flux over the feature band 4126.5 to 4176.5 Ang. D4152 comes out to 0.05 mag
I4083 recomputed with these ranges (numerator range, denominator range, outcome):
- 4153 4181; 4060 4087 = 0.95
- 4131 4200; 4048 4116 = 0.93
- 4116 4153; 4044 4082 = 0.99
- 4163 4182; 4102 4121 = 0.91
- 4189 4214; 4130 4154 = 1.06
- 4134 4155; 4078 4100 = 0.88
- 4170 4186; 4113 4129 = 0.92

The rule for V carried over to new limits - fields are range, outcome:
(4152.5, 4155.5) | 5.44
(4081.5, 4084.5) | 6.12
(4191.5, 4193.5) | 5.75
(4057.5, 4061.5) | 5.33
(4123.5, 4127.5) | 6.02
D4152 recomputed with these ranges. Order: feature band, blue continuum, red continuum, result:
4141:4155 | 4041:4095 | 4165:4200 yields 0.088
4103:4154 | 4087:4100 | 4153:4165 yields 0.039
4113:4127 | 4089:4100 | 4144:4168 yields -0.009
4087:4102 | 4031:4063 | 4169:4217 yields -0.093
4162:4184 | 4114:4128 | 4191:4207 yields 0.061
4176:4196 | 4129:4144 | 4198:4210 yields 0.013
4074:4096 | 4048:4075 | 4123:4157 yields -0.090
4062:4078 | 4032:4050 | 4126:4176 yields -0.006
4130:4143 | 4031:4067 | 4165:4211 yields -0.055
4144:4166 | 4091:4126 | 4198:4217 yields 0.099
